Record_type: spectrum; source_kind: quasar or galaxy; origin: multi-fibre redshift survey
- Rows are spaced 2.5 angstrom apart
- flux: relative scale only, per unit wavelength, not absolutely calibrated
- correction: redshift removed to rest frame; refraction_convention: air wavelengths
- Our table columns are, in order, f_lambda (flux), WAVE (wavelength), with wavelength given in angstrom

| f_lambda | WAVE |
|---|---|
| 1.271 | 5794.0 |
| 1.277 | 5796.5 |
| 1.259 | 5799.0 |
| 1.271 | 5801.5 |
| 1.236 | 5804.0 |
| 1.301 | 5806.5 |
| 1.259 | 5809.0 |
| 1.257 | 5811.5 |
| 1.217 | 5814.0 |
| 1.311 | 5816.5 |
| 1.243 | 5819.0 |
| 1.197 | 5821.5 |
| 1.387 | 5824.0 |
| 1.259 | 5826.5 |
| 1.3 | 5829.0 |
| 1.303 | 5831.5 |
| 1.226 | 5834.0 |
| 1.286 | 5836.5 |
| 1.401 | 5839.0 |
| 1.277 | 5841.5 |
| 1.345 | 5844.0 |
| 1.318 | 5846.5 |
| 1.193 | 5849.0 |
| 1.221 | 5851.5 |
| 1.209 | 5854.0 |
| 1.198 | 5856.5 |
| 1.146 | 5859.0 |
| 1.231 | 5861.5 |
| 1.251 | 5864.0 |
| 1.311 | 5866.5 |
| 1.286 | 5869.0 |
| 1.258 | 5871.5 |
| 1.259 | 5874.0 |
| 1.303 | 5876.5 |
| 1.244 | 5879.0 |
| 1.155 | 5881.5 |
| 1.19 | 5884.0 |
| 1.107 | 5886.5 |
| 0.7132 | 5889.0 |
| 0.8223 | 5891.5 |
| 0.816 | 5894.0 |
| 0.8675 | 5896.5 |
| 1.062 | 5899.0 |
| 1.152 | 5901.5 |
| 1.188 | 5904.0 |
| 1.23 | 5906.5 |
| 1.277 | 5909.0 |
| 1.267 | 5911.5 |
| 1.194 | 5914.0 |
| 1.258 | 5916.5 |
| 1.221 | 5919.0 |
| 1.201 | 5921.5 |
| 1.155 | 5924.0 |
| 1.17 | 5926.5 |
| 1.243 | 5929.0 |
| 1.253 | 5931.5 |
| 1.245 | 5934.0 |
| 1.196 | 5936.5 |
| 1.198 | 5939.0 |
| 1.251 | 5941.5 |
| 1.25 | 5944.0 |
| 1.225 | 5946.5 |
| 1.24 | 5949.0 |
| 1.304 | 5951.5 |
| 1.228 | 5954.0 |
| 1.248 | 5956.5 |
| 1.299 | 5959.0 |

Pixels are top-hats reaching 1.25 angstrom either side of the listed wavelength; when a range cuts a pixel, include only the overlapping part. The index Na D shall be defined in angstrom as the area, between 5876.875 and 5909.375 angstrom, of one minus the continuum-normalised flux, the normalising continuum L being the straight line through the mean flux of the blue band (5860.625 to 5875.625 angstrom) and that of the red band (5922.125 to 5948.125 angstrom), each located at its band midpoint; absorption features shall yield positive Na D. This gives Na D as 4.8 angstrom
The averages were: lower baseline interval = 1.27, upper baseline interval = 1.22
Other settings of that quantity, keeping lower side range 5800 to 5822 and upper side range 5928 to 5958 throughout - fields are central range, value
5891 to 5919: 2.91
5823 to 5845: -0.95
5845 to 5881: 0.19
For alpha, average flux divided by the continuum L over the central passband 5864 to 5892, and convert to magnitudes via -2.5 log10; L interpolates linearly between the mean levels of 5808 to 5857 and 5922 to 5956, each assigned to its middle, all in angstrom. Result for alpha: 0.081 mag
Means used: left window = 1.27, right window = 1.23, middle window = 1.16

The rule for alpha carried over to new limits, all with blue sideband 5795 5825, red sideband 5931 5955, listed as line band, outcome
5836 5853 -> -0.026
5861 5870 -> -0.015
